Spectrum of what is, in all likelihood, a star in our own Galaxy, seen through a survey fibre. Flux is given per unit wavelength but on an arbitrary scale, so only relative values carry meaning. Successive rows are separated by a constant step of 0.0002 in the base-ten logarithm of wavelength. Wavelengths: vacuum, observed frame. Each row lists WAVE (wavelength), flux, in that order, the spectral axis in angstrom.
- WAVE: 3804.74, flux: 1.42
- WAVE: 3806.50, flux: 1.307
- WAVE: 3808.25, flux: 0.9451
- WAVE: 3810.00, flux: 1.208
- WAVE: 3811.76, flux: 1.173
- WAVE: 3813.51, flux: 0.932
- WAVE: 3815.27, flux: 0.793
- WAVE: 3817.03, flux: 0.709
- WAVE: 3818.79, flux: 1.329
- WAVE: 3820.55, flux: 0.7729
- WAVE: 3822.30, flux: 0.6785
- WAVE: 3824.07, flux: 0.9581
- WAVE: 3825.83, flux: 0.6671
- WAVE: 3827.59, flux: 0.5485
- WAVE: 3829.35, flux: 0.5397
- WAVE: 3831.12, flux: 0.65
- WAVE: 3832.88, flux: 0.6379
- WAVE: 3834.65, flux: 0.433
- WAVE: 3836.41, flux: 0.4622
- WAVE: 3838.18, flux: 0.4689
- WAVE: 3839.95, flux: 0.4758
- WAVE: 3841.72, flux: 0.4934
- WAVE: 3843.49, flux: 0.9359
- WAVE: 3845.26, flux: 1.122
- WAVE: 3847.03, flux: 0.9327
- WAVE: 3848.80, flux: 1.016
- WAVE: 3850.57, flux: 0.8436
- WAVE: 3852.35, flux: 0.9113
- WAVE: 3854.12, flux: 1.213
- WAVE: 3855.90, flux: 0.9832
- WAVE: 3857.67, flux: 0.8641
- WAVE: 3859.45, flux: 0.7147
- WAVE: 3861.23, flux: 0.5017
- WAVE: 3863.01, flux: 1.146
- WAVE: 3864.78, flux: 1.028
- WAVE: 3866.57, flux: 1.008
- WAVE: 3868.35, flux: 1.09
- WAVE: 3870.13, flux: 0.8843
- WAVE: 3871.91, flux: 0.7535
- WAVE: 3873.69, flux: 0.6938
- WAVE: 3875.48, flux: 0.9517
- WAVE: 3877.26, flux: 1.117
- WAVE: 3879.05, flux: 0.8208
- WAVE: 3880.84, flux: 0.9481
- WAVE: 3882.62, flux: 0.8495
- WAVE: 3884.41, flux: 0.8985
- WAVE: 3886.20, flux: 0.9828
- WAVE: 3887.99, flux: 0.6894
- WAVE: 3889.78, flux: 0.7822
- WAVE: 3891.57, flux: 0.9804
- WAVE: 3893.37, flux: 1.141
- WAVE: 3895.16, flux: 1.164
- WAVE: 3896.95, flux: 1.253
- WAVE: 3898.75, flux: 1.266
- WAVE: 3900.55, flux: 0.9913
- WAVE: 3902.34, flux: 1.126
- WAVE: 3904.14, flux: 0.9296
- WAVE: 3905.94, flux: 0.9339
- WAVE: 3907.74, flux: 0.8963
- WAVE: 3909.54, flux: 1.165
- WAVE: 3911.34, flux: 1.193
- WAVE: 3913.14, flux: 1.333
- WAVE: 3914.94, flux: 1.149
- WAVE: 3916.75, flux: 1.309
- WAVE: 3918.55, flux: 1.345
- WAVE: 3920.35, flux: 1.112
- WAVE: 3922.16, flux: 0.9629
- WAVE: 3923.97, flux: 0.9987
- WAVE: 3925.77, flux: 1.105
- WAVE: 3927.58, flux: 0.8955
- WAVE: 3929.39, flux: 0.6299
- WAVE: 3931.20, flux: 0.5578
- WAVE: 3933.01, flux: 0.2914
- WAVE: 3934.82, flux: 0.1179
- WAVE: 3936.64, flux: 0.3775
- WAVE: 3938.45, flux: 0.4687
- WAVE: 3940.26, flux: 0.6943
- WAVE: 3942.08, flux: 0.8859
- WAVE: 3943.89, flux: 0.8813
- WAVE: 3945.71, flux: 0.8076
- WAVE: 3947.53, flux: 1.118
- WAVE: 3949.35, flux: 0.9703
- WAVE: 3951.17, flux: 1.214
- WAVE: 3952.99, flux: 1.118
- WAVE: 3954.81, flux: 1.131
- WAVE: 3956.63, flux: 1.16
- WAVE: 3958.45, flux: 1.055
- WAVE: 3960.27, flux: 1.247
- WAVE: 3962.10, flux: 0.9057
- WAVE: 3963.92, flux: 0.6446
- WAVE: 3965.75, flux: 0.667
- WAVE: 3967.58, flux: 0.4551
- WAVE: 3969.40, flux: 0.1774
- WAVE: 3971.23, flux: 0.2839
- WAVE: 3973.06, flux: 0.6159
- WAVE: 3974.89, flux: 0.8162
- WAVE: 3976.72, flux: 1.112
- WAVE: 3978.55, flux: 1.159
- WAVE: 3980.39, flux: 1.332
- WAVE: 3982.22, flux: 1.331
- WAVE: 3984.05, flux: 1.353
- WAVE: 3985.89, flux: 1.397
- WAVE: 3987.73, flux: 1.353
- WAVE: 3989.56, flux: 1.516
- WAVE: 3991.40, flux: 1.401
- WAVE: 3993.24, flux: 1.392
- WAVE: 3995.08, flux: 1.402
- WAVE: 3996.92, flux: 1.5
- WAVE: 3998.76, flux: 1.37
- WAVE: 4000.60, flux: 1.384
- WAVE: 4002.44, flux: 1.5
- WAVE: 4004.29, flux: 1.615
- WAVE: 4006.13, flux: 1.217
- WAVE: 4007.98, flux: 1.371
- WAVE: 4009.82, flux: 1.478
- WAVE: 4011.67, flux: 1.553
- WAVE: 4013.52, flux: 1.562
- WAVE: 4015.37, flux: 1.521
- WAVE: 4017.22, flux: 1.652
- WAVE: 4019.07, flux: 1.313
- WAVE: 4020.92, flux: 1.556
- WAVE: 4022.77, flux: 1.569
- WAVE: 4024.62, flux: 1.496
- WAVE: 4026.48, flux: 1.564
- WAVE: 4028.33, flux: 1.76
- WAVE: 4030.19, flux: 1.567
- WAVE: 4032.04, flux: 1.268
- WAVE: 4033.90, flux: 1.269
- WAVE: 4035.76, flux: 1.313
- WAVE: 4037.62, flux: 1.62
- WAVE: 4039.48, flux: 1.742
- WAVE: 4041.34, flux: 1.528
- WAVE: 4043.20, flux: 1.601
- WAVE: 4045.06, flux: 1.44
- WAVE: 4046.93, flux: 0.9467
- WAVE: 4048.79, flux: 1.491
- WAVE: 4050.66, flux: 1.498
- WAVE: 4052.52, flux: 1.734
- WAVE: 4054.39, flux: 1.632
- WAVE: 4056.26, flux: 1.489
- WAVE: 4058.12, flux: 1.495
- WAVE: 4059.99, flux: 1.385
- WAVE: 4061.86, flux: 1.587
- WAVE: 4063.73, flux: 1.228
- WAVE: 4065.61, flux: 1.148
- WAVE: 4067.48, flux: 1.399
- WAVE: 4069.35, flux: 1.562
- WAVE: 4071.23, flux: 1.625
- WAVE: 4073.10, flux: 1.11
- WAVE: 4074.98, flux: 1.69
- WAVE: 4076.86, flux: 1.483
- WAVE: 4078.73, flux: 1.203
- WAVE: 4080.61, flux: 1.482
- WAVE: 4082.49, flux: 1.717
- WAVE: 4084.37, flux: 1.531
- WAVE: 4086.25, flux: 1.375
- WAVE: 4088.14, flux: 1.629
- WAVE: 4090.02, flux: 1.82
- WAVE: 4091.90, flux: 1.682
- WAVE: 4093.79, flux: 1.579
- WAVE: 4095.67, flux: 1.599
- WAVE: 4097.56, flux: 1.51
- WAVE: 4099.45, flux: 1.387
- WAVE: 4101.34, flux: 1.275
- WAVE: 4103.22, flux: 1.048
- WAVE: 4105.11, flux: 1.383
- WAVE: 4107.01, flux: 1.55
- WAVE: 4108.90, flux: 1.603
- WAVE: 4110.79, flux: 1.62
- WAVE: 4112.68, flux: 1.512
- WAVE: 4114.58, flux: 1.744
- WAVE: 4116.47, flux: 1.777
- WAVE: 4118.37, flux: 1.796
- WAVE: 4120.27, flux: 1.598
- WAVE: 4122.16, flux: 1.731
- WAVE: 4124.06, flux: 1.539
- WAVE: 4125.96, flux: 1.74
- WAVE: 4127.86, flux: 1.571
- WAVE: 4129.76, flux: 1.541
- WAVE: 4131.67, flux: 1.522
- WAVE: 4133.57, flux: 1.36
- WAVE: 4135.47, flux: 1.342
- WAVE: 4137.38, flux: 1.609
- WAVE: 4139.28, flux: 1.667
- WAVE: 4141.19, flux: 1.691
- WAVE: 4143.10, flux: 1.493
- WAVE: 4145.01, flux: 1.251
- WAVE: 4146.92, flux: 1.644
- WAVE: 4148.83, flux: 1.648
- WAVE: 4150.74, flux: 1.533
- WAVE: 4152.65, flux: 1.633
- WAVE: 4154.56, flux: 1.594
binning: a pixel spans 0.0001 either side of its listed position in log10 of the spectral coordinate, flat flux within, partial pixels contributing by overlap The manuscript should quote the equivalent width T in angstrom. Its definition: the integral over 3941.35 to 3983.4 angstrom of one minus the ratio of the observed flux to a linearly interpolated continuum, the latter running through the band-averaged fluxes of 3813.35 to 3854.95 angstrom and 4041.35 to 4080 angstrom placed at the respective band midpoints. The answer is 8.32 angstrom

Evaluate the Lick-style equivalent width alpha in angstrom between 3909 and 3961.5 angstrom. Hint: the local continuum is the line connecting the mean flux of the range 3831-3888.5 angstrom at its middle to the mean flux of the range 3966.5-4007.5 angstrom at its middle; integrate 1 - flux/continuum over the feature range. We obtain 4.7 angstrom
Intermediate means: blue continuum 0.838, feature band 0.939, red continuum 1.17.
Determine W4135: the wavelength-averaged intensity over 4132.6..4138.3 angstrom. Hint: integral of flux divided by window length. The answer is 1.44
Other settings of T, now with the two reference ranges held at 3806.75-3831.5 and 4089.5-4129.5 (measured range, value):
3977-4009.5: -2.39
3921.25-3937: 6.40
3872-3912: 2.32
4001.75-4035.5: -3.42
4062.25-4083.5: 0.80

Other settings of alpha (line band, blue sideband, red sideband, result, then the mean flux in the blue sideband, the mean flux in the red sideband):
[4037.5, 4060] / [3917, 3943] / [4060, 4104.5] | -3.5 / 0.76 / 1.46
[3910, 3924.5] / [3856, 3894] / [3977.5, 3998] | -1.4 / 0.898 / 1.37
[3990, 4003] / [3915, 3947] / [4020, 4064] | -2.3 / 0.803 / 1.49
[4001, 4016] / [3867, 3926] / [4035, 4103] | -1.7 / 1.02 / 1.48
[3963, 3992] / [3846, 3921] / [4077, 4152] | 6.1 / 0.998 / 1.55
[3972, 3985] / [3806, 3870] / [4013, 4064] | 2.1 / 0.845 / 1.5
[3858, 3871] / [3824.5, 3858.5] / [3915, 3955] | -2.2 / 0.75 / 0.864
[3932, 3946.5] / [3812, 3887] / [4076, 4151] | 6.9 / 0.831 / 1.54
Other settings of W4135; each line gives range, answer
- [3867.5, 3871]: 0.987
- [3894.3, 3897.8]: 1.21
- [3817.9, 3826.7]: 0.881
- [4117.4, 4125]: 1.67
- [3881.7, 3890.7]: 0.842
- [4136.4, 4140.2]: 1.64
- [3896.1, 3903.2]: 1.16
